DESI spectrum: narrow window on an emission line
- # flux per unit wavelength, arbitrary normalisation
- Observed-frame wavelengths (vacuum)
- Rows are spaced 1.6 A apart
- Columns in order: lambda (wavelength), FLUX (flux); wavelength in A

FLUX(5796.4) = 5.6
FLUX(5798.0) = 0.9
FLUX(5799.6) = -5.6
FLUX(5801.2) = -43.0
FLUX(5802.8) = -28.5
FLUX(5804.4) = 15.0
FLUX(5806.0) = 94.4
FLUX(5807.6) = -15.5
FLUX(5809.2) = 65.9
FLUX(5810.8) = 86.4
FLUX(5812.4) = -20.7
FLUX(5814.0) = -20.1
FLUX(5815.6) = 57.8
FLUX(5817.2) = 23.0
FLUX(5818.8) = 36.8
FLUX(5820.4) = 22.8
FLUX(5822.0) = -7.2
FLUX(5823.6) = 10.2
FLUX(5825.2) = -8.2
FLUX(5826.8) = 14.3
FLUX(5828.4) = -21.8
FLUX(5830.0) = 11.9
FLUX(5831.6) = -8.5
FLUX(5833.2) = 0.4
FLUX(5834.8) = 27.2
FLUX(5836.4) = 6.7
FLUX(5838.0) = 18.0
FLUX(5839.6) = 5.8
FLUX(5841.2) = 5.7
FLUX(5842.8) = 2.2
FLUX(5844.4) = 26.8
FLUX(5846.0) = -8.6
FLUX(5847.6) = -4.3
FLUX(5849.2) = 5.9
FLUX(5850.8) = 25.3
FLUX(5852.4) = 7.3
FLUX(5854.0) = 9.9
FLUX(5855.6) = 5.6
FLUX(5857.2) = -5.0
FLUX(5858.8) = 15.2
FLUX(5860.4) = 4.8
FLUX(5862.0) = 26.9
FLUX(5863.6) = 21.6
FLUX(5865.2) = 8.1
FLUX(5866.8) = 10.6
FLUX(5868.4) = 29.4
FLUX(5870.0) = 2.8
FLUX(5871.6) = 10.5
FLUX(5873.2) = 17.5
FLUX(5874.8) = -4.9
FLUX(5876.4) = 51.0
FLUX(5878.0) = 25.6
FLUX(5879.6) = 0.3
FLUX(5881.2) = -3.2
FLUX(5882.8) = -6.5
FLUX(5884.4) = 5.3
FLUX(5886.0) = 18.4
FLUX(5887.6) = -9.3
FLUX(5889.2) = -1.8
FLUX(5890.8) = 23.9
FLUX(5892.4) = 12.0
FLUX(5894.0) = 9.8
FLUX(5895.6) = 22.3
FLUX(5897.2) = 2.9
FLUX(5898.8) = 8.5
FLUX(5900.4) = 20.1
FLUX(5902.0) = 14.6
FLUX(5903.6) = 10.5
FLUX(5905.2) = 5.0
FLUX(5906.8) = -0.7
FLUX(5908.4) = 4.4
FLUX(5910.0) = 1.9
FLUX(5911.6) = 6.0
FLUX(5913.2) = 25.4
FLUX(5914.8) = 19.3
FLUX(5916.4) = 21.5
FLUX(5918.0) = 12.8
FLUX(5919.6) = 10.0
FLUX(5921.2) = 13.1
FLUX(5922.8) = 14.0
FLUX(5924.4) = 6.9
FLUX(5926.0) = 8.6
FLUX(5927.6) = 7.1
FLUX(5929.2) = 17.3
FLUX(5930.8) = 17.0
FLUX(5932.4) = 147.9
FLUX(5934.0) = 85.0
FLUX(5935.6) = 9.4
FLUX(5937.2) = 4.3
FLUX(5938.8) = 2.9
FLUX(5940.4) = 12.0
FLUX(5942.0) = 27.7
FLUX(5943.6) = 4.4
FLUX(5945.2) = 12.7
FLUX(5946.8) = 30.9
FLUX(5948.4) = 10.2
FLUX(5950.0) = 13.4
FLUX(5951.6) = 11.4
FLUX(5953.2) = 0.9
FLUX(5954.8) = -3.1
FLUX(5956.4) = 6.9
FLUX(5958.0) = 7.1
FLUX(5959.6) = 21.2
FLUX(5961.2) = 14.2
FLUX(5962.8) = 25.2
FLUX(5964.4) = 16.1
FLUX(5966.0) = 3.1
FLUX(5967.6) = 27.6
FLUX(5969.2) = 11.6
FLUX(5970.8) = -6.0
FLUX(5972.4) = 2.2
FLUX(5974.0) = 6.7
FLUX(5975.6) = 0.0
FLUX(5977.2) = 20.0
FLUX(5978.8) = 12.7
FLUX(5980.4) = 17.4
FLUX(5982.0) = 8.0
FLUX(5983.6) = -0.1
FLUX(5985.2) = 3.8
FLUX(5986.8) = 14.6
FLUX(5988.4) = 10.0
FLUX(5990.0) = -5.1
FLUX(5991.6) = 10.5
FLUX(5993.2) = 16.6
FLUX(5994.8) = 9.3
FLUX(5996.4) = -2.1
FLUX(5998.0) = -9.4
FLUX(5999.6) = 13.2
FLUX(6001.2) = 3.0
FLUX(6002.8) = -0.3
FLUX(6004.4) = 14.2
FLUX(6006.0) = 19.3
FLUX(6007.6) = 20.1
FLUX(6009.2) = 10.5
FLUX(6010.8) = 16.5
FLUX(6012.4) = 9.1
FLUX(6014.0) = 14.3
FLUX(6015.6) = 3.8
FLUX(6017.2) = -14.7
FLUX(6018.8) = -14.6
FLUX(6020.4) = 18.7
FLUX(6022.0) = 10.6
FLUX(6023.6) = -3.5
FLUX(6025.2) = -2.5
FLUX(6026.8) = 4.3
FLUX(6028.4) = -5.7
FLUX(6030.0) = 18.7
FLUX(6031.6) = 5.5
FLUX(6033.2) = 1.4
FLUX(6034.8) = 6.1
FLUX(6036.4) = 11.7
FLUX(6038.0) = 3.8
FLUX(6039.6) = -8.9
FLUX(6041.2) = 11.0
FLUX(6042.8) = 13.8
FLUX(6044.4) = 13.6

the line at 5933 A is [O III] 5007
